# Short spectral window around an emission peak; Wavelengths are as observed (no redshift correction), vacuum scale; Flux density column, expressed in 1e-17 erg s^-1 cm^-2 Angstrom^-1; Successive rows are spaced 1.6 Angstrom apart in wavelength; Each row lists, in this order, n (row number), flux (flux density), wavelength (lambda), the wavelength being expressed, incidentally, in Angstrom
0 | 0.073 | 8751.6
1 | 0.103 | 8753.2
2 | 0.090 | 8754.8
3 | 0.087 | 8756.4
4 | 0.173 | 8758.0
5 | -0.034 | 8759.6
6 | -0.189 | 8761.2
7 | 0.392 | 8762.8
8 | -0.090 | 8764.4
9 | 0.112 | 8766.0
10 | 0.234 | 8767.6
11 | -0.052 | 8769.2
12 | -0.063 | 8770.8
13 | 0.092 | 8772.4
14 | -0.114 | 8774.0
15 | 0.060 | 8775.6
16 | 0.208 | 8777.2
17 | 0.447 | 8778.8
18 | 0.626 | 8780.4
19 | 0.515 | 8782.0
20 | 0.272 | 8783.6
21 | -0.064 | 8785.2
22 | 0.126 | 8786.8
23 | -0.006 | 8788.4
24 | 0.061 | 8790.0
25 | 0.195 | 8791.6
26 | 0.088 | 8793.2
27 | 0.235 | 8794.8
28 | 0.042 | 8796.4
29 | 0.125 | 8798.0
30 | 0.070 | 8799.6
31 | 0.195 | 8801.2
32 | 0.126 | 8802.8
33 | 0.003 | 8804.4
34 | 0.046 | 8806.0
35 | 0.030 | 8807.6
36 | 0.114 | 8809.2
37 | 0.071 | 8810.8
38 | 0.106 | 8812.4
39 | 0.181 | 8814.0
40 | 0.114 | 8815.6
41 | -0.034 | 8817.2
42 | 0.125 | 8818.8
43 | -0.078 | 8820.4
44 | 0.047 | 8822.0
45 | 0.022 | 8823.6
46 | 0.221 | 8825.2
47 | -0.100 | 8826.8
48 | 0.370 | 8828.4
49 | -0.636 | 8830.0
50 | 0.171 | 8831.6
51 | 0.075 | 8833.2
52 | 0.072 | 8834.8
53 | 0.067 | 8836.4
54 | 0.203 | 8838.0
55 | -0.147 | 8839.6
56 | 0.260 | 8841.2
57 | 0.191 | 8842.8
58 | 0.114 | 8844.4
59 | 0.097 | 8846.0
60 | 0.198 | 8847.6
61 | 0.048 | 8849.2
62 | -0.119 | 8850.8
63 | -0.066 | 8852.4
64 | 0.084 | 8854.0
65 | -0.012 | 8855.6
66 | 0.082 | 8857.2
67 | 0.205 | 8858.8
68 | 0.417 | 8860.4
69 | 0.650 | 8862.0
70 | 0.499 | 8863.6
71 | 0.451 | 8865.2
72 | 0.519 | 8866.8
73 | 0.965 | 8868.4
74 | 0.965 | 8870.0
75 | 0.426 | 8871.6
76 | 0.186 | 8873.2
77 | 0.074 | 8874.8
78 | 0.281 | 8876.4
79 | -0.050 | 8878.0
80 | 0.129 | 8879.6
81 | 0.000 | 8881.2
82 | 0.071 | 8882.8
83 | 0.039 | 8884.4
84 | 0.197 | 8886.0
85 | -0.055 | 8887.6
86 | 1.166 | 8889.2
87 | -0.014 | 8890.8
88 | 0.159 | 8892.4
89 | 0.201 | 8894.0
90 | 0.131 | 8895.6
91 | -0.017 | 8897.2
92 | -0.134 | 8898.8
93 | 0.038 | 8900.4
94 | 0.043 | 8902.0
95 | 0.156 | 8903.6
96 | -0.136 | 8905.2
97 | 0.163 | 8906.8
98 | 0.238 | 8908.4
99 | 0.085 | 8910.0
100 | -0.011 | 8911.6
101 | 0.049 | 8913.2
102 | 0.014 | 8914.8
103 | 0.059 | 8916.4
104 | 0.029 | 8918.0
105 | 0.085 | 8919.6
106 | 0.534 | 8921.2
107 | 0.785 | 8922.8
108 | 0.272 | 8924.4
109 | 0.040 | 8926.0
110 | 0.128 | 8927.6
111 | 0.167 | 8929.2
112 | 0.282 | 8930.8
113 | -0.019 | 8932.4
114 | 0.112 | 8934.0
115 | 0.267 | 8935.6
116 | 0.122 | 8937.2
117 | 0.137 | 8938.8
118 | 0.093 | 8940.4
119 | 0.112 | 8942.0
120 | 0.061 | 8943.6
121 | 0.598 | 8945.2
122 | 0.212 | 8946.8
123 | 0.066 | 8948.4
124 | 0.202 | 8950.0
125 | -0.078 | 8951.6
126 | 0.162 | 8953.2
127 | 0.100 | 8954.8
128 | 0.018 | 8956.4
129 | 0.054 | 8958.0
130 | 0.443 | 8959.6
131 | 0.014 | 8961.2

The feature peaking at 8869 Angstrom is [O II]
